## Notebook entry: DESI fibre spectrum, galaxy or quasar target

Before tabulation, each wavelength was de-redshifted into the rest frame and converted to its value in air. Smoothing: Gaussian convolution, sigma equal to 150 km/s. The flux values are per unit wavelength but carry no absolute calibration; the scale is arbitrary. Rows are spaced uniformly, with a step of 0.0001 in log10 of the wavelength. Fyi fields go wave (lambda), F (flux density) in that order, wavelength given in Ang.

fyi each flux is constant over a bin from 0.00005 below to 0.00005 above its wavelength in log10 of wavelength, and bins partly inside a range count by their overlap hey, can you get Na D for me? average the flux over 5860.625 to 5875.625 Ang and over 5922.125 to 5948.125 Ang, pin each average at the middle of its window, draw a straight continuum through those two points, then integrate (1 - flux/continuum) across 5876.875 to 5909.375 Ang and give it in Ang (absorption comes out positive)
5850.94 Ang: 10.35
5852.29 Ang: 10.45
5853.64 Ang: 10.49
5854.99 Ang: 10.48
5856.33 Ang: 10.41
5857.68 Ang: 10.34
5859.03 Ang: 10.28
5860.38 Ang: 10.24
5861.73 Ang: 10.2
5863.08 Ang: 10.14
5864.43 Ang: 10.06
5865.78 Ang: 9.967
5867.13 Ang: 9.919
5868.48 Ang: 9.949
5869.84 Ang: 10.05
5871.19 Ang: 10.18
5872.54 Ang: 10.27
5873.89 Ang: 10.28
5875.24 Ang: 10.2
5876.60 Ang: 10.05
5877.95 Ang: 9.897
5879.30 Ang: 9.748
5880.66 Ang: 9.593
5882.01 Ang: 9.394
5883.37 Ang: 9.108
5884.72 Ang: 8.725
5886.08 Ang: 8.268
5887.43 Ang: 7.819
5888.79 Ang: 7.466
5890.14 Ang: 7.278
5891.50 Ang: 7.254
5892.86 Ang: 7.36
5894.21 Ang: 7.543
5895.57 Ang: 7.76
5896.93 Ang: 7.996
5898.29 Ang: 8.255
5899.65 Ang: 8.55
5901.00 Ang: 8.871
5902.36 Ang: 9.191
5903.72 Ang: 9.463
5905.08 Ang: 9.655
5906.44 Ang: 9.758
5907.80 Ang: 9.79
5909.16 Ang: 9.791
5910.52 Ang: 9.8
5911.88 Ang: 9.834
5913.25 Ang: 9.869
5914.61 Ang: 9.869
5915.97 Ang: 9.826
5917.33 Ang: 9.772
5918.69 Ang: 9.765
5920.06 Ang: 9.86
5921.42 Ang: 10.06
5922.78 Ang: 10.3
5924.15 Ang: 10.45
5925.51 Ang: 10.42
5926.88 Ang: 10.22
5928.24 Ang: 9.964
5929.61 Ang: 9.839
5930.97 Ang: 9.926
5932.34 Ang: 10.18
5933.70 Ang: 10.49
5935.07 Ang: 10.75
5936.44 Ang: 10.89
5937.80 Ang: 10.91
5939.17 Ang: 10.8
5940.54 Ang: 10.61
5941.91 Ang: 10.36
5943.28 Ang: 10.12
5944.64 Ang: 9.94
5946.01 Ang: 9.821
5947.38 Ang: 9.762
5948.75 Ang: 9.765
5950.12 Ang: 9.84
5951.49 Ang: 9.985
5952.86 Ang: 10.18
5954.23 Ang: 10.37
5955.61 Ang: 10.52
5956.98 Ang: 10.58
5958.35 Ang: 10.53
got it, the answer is 4.8 Ang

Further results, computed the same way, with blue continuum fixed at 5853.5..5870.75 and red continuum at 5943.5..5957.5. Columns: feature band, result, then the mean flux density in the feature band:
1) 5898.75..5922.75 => 1.2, 9.64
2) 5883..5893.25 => 2.3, 7.89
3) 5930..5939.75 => -0.4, 10.5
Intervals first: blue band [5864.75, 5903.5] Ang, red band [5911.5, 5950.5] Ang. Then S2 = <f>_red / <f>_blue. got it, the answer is 1.13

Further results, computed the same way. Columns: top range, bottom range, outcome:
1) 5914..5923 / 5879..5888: 1.11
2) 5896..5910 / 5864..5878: 0.90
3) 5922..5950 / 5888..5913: 1.19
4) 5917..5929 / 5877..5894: 1.19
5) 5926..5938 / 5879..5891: 1.21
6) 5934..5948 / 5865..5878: 1.03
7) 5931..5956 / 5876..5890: 1.15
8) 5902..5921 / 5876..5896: 1.15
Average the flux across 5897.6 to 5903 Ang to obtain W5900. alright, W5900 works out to 8.72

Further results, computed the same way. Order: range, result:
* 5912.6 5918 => 9.85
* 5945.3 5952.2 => 9.83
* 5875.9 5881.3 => 9.81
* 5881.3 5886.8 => 8.88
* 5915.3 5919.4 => 9.78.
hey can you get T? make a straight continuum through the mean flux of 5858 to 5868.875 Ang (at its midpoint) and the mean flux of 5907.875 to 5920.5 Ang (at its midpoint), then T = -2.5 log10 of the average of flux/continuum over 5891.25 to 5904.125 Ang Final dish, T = 0.20 mag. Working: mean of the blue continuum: 10.1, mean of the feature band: 8.23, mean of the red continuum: 9.82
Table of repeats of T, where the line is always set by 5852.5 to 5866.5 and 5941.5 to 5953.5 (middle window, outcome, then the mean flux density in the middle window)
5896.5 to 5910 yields 0.108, 9.16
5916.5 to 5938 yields -0.020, 10.2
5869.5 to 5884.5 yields 0.038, 9.85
